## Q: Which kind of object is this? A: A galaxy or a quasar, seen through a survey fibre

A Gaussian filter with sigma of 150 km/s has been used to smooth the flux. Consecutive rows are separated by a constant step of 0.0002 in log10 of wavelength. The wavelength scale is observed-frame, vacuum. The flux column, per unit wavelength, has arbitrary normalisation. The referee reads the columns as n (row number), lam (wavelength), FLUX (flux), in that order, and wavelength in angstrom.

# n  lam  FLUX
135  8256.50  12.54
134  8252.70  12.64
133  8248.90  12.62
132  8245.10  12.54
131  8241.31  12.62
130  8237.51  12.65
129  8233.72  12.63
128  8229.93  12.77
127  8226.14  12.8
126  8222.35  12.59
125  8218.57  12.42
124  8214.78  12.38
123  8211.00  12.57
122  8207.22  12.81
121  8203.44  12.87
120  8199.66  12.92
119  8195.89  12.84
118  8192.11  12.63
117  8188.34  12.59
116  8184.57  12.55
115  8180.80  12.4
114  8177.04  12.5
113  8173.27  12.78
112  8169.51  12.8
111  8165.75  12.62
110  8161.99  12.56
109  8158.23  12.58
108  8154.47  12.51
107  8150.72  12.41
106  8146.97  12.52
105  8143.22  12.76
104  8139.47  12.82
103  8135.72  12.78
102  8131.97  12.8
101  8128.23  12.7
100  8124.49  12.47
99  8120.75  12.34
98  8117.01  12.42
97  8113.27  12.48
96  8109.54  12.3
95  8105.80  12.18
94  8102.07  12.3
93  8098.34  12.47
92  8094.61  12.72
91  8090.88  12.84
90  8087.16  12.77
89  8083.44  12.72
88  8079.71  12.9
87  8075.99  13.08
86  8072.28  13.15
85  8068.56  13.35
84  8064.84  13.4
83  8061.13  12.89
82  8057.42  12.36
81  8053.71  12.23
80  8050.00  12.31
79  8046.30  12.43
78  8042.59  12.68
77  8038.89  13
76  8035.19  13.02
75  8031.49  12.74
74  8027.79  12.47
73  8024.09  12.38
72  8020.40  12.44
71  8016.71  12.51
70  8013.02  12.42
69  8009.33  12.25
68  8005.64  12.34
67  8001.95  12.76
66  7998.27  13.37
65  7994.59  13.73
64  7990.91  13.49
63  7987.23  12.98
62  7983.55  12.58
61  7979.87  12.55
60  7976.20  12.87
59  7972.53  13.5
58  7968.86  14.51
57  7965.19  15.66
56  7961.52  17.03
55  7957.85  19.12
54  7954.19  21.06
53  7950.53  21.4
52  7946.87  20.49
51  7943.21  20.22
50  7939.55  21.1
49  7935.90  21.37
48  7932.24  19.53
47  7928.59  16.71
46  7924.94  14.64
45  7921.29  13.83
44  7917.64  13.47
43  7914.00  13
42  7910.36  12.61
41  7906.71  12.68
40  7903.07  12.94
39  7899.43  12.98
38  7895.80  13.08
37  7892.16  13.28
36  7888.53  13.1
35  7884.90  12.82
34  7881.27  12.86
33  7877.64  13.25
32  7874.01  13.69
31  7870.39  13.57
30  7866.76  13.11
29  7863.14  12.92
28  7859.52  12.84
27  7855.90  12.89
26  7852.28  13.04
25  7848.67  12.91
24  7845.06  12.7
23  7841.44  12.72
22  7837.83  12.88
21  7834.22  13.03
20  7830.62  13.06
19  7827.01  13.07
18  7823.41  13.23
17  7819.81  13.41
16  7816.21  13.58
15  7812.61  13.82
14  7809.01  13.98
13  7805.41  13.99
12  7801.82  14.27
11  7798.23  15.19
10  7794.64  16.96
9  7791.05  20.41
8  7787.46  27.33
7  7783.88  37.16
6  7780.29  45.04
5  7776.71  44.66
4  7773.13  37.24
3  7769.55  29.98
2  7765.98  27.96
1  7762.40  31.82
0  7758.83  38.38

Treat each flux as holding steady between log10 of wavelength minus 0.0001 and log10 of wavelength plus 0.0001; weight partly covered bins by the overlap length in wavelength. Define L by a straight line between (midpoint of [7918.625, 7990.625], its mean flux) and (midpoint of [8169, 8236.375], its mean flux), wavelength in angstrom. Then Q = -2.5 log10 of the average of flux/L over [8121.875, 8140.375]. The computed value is 0.09 mag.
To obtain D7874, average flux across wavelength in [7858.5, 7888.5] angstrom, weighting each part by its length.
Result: 13.1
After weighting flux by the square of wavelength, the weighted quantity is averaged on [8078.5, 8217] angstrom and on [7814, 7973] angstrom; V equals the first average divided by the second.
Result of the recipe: 0.9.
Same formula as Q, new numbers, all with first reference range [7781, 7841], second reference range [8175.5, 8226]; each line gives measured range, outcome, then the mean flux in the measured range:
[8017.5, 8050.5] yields 0.15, 12.6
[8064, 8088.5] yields 0.08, 13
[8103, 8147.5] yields 0.08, 12.5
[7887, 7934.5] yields 0.13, 14.1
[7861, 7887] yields 0.23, 13.2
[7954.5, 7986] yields 0.02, 15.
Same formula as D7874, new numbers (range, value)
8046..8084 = 12.8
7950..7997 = 15.2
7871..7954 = 15.5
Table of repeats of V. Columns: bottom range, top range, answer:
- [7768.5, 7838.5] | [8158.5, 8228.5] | 0.66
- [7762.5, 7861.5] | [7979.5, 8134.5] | 0.69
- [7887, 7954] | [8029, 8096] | 0.83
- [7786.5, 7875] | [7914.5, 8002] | 1.18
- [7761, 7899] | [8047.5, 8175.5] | 0.75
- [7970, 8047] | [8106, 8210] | 1.02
